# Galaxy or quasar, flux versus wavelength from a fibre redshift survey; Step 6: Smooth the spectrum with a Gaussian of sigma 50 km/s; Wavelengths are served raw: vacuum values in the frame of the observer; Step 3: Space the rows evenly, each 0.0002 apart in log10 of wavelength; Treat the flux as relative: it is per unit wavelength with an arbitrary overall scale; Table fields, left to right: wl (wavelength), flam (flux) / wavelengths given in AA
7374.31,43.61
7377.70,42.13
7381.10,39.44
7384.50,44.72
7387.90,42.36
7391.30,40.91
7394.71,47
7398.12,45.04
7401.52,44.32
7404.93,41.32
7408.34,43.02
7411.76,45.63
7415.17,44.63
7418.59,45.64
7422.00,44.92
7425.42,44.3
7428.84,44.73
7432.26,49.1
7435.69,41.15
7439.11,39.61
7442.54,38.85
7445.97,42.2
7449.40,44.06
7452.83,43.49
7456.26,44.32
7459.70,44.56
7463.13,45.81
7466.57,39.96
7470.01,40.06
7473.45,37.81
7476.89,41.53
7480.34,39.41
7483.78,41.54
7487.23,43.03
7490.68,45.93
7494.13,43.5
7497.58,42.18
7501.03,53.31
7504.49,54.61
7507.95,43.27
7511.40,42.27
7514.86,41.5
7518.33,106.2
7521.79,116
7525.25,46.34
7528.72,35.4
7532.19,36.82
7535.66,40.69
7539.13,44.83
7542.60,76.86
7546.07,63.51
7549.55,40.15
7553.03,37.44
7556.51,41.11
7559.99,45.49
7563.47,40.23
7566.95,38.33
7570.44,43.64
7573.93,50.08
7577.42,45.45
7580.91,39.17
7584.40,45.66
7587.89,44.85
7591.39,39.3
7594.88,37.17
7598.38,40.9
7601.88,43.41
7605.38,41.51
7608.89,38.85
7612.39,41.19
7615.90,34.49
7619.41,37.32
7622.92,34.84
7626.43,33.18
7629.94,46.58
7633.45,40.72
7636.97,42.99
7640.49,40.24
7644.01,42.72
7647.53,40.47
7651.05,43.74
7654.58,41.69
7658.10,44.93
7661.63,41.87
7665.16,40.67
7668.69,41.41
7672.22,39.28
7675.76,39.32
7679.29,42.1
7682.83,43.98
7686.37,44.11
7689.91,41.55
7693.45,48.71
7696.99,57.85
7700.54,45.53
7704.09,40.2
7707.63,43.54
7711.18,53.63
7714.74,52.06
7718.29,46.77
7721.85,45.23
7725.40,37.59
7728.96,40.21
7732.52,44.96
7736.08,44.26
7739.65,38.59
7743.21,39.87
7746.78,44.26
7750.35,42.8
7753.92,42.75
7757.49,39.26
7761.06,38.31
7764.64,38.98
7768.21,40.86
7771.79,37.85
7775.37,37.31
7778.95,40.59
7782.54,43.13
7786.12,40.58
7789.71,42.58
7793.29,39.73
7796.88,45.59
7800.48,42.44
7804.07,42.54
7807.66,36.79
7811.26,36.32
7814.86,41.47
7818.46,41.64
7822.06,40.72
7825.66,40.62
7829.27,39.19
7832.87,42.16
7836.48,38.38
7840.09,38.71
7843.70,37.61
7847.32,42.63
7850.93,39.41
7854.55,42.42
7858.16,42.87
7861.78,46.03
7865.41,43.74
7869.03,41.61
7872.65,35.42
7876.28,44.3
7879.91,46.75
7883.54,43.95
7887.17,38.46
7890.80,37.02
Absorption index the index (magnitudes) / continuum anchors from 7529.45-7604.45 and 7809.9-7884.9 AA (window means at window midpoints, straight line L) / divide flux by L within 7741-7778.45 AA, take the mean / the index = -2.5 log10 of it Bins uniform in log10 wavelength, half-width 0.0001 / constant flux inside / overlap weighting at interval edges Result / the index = 0.05 mag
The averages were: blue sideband 44.4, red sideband 41.3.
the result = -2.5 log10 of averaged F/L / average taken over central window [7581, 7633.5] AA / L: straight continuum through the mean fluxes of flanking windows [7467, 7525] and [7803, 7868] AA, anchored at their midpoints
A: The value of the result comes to 0.201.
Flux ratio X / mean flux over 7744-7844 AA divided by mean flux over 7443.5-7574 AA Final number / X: 0.8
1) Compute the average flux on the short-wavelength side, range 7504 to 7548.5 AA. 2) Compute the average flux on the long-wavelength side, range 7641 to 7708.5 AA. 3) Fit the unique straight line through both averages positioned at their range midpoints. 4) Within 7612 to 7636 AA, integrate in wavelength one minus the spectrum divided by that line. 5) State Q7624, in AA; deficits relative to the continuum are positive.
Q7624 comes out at 4.9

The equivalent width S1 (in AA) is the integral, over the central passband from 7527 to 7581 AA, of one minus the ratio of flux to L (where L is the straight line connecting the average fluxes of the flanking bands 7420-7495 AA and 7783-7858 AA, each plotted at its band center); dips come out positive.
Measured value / -3.8 AA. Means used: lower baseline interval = 42.7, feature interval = 45.1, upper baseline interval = 40.7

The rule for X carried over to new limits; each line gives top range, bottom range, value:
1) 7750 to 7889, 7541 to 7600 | 0.91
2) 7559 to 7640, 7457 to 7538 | 0.84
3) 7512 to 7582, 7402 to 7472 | 1.19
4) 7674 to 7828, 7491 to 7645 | 0.92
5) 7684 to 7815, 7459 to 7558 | 0.87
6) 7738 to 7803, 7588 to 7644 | 1.03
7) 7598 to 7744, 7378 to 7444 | 0.98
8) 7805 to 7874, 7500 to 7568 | 0.77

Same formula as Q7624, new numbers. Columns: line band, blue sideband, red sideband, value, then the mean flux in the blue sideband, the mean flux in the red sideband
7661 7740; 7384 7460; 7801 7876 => -4.8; 43.7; 40.6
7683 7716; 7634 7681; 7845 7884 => -4.3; 41.6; 42.5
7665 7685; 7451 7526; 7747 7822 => 1.3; 49.9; 40.7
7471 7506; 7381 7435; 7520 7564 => 3.3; 44.3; 51.5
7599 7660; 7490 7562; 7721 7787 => 8.5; 52.3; 40.9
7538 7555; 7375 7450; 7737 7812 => -4.1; 43.4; 40.6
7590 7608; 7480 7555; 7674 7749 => 3.1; 51.8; 44.5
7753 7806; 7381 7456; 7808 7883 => 0.8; 43.6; 41.1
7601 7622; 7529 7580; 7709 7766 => 2.7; 45.6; 43.1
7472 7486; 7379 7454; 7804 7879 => 0.9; 43.5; 40.7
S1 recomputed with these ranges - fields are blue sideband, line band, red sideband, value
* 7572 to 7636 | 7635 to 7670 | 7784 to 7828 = -1.0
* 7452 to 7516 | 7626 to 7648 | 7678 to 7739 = 1.6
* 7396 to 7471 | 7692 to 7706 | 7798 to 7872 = -2.1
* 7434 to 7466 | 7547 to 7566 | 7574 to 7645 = -0.2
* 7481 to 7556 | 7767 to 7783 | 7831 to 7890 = 1.6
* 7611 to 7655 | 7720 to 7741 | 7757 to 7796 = -1.0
